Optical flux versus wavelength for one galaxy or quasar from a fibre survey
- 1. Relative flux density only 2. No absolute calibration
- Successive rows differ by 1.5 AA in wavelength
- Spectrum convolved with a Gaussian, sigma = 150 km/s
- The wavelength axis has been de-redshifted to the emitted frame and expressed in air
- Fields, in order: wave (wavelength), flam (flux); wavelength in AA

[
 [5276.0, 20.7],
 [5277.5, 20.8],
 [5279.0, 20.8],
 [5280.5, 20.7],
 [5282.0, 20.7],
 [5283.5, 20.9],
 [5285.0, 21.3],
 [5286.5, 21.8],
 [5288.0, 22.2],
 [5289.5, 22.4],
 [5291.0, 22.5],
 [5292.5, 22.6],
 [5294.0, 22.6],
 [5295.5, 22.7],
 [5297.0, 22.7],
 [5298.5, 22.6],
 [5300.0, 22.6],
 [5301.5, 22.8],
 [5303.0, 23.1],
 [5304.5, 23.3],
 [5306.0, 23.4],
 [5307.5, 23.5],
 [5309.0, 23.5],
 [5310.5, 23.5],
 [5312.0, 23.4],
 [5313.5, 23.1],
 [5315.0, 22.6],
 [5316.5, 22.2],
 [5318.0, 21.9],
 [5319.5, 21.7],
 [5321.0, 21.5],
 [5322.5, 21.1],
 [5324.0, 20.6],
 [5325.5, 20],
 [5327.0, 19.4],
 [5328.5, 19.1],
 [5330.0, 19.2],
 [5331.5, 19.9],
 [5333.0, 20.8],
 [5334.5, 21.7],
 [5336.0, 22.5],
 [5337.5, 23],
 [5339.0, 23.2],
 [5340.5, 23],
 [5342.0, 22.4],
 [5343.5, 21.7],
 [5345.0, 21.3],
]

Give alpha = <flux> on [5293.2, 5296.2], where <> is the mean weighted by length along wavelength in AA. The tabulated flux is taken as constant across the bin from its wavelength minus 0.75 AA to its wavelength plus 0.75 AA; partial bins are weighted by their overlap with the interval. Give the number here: 22.6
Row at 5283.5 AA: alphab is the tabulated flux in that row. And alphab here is 20.9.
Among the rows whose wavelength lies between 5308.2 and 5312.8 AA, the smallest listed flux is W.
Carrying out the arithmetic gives 23.4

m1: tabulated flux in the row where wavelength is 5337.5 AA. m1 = 23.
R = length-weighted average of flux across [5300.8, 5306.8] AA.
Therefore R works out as 23.2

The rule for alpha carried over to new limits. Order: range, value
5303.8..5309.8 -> 23.4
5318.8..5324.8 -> 21.2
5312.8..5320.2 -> 22.3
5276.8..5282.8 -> 20.8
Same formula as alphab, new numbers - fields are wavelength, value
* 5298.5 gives 22.6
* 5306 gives 23.4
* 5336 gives 22.5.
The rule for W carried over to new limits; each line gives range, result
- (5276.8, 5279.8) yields 20.8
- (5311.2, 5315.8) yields 22.6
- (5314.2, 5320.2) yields 21.7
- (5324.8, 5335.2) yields 19.1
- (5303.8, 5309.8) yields 23.3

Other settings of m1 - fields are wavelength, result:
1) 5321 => 21.5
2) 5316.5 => 22.2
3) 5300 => 22.6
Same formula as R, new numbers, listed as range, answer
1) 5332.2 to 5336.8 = 21.7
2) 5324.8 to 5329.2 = 19.5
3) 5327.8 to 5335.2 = 20.1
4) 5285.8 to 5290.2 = 22.1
